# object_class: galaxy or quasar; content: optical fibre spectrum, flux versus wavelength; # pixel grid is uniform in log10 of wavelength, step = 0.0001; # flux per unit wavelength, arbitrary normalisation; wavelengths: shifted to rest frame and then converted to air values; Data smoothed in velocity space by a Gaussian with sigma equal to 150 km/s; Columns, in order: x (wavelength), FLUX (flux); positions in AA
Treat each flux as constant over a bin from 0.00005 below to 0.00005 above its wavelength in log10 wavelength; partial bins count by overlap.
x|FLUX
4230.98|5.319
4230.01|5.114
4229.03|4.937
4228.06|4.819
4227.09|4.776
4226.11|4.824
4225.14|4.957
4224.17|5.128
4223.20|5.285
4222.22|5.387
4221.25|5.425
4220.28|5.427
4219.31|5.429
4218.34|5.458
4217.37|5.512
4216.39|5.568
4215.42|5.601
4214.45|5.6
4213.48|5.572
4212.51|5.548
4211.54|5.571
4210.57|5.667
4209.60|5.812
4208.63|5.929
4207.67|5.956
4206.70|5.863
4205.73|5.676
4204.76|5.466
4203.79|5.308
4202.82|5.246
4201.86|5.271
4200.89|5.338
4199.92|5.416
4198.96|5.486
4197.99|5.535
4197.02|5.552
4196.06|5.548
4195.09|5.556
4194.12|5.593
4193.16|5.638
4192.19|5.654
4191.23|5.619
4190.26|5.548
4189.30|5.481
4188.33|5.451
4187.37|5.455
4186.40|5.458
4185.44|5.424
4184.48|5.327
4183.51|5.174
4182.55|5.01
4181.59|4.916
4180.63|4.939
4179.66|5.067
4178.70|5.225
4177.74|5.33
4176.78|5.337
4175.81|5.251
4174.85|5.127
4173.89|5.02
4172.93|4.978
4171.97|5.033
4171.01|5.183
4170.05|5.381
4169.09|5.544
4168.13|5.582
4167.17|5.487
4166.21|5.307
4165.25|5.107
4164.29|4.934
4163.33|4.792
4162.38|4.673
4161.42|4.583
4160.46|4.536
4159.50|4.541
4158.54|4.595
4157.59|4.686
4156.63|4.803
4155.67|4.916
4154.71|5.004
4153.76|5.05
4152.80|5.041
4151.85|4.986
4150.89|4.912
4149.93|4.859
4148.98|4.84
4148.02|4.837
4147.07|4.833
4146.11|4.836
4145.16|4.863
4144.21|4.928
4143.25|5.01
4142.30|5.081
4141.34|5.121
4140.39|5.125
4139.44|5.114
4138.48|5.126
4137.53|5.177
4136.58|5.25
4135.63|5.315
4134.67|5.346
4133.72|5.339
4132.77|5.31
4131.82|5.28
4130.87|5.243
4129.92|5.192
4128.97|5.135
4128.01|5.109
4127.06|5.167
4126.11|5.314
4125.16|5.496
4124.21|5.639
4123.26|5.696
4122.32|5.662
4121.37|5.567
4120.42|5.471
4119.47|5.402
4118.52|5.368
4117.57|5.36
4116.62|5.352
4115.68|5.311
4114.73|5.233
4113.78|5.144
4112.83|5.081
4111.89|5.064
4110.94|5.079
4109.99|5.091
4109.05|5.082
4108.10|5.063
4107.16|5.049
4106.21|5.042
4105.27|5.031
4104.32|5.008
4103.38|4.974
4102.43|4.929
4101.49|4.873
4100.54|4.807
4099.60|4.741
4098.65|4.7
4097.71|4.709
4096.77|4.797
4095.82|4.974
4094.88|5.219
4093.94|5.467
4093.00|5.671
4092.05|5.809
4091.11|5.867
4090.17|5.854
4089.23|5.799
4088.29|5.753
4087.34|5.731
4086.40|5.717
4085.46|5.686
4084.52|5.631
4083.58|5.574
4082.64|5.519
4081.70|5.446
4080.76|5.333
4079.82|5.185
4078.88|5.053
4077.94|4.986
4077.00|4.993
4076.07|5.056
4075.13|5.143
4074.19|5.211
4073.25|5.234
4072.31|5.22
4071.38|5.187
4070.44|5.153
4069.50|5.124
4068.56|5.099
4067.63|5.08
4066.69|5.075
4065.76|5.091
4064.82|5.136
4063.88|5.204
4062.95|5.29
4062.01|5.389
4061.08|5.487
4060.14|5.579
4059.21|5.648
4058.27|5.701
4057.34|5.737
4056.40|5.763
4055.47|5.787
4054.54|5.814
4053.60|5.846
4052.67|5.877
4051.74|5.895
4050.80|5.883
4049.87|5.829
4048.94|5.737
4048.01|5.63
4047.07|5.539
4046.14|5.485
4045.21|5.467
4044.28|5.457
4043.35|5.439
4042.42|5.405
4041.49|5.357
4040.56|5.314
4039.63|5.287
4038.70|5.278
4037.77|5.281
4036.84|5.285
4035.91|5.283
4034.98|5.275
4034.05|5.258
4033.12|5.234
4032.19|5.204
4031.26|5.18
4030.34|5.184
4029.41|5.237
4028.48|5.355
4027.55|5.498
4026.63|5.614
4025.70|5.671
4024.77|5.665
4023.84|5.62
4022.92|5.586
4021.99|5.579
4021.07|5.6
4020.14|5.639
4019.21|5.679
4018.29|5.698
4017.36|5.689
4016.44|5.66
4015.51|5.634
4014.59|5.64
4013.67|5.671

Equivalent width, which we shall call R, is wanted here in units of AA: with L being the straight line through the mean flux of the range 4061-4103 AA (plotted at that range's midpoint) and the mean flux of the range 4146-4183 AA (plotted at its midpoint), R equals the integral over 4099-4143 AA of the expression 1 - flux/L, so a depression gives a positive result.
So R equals -0.5 AA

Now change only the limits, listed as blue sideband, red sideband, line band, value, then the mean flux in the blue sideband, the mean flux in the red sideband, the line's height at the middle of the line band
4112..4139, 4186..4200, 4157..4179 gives 1.6 AA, 5.32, 5.54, 5.46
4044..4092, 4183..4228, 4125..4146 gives 1.1 AA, 5.47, 5.46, 5.47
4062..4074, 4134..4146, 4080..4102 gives -0.9 AA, 5.17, 5.12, 5.15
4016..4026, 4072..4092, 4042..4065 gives -0.3 AA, 5.64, 5.44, 5.53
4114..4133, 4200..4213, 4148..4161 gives 1.5 AA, 5.36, 5.58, 5.45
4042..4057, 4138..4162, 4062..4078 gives 1.1 AA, 5.68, 4.89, 5.52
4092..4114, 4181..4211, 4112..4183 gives 1.7 AA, 5.04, 5.5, 5.26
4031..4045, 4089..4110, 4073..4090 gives -0.7 AA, 5.31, 5.15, 5.2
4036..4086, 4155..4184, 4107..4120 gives 0.1 AA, 5.41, 5.03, 5.23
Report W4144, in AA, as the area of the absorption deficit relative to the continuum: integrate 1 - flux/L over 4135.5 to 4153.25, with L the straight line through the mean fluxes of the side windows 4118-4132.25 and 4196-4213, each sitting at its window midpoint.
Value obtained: 1.4 AA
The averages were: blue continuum 5.38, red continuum 5.57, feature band 5.01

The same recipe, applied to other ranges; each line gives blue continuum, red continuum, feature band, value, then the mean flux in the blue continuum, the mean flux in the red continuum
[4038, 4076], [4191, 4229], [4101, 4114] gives 0.98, 5.44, 5.46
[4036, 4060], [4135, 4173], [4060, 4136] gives 0.60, 5.59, 5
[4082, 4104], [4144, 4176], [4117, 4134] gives -0.71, 5.34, 4.97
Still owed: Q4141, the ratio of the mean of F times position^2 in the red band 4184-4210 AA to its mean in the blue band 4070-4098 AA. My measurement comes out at 1.1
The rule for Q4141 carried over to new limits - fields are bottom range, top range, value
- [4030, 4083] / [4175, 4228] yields 1.08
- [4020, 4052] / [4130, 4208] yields 1.02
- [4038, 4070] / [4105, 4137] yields 0.99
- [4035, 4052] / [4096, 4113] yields 0.93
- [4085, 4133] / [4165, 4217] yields 1.07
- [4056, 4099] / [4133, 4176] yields 0.97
